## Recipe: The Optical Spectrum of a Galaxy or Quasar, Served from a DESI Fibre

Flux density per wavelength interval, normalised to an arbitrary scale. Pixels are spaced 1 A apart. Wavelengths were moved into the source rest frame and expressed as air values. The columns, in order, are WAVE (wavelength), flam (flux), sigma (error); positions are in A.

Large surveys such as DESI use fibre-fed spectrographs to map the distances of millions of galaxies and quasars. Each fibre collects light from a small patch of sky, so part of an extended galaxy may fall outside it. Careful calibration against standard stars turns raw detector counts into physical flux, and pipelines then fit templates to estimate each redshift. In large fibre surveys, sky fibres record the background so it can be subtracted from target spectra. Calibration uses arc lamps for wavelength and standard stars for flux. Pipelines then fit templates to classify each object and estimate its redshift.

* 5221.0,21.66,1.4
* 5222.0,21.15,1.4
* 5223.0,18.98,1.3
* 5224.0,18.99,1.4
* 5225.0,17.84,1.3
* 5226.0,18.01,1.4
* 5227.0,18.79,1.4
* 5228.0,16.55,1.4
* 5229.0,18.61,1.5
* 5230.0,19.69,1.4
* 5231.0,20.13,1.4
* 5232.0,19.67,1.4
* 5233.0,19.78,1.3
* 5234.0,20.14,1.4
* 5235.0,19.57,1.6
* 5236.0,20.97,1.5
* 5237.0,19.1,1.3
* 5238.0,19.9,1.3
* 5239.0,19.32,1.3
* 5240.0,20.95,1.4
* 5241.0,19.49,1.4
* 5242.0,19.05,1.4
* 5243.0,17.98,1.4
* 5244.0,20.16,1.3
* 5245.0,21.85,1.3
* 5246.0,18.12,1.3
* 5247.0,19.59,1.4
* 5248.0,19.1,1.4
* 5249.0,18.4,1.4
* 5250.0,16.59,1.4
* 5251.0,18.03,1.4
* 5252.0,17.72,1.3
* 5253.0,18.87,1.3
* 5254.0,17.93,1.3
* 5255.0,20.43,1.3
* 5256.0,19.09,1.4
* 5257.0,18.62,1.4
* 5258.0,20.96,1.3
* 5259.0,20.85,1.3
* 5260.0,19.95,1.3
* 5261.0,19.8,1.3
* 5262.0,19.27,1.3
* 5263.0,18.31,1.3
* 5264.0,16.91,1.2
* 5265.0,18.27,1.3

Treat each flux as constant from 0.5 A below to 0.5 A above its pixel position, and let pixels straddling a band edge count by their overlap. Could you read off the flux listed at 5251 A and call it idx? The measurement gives 18.03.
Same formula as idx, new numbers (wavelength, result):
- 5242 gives 19.05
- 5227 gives 18.79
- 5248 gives 19.1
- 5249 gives 18.4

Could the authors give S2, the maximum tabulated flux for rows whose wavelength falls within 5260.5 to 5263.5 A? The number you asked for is 19.8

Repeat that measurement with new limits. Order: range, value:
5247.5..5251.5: 19.1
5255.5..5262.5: 20.96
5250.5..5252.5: 18.03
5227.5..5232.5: 20.13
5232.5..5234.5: 20.14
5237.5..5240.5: 20.95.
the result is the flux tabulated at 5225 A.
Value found 17.84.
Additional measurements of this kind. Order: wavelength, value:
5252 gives 17.72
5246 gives 18.12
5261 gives 19.8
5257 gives 18.62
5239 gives 19.32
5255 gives 20.43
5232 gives 19.67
